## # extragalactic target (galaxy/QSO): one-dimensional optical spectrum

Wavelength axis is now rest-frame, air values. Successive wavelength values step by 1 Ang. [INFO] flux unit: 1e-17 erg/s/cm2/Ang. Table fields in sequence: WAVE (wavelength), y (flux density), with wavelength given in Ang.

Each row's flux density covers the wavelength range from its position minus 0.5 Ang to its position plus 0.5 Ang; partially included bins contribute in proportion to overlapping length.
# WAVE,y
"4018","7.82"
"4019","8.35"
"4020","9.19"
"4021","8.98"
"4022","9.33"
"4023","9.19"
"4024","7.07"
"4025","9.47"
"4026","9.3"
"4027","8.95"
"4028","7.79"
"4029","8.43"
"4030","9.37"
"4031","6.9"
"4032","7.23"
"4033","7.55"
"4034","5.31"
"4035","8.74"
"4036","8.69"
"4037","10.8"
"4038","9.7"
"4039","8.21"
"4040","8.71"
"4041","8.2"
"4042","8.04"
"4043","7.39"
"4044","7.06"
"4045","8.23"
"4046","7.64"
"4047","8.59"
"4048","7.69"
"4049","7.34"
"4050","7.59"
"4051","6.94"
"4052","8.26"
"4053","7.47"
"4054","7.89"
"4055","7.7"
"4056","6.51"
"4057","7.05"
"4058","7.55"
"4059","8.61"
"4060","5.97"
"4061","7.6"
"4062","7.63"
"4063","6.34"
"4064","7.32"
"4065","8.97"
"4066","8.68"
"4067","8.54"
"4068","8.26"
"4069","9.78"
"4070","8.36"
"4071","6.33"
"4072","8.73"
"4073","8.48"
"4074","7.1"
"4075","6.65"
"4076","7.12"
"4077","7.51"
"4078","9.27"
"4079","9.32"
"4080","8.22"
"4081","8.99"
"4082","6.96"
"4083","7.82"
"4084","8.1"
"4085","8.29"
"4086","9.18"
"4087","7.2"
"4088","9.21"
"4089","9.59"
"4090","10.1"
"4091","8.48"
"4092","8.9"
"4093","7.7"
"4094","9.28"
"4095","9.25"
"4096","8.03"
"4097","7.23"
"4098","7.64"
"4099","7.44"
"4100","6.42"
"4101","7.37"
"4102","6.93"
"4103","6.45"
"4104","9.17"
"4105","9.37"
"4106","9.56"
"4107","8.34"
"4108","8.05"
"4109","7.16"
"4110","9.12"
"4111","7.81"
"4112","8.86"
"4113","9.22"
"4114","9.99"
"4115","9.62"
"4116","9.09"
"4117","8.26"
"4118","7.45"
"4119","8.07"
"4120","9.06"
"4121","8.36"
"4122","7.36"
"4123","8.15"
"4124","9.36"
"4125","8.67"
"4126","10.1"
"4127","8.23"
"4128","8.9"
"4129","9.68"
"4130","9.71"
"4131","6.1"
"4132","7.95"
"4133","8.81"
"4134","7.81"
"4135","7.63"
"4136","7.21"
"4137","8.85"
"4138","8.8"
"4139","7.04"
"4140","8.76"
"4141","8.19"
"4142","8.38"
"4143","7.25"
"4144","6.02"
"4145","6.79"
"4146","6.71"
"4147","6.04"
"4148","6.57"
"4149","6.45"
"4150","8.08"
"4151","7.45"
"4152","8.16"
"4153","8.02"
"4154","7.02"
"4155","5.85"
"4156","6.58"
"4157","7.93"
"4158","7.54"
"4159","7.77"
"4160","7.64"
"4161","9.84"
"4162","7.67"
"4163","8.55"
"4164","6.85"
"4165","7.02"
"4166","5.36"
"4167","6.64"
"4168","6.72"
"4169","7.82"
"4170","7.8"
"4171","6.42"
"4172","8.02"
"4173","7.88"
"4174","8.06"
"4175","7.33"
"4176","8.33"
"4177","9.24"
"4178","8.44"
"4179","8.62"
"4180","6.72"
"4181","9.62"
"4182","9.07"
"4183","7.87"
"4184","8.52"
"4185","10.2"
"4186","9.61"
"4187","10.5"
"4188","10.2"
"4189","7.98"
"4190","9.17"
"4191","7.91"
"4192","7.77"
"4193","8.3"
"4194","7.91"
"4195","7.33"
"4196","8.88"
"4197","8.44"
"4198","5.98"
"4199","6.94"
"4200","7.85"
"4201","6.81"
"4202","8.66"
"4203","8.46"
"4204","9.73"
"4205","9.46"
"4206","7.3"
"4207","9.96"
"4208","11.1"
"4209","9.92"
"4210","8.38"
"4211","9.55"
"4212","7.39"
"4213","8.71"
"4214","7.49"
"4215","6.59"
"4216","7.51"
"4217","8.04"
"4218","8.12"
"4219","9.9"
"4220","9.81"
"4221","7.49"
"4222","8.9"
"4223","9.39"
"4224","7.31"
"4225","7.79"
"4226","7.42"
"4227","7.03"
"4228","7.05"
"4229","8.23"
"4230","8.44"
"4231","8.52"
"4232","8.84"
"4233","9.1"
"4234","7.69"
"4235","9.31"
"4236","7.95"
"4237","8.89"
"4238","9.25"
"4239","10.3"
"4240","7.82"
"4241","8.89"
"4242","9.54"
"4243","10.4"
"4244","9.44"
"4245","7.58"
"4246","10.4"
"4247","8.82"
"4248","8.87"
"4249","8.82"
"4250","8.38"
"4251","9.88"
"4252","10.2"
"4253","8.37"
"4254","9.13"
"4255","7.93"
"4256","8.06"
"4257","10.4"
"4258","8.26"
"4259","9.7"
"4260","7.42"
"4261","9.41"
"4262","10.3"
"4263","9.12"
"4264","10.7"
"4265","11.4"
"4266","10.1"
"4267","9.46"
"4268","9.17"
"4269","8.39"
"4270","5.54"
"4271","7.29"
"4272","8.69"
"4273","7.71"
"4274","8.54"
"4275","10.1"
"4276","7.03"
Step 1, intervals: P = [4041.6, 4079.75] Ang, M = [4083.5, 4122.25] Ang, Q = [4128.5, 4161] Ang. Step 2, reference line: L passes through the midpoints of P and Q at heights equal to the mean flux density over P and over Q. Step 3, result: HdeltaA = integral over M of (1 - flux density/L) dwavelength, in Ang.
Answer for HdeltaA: -3.4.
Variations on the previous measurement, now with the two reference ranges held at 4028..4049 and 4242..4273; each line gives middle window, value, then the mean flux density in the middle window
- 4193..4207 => 1.2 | 8.06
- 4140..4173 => 4.9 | 7.32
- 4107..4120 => -0.2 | 8.57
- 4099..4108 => 0.5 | 7.93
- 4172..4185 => 0.5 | 8.37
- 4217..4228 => 0.8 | 8.25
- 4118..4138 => 0.2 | 8.41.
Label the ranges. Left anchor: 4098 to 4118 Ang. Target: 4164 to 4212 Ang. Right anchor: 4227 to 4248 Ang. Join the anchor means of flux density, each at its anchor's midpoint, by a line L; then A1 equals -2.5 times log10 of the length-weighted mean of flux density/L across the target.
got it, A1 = 0.042 mag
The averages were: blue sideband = 8.29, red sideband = 8.78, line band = 8.27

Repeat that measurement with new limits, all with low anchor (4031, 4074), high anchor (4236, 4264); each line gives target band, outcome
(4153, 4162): 0.13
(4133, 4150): 0.13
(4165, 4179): 0.14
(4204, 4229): 0.06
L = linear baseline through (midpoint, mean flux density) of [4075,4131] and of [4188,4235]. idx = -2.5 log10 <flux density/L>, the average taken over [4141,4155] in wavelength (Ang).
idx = 0.172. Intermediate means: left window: 8.41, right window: 8.3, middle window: 7.14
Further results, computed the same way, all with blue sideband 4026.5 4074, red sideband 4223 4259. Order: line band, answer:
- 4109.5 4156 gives 0.03 mag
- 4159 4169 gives 0.14 mag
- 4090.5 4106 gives 0.01 mag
